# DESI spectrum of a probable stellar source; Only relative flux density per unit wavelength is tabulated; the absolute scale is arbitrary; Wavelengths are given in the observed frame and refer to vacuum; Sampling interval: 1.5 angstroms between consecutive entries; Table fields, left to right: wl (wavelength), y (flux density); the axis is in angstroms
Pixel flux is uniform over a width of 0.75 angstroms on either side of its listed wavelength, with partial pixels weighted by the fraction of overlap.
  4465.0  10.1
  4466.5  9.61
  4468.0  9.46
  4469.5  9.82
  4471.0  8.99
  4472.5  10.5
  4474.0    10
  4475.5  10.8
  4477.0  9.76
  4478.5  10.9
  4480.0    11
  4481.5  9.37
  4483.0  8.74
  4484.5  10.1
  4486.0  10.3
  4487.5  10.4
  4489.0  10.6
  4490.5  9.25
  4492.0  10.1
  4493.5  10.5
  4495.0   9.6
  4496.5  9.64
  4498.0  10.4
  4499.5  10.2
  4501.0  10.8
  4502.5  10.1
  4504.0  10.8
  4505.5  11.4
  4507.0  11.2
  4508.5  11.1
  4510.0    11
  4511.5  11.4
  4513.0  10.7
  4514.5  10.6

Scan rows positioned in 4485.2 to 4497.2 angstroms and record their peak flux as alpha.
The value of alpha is 10.6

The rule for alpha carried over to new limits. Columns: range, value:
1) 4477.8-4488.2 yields 11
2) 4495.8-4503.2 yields 10.8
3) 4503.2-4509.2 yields 11.4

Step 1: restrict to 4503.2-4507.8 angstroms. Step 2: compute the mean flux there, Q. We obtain 11.1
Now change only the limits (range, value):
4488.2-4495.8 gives 10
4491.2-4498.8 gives 10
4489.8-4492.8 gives 9.7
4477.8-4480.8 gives 10.9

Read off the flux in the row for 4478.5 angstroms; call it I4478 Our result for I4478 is 10.9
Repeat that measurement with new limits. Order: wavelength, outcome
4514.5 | 10.6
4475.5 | 10.8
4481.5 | 9.37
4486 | 10.3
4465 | 10.1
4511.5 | 11.4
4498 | 10.4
